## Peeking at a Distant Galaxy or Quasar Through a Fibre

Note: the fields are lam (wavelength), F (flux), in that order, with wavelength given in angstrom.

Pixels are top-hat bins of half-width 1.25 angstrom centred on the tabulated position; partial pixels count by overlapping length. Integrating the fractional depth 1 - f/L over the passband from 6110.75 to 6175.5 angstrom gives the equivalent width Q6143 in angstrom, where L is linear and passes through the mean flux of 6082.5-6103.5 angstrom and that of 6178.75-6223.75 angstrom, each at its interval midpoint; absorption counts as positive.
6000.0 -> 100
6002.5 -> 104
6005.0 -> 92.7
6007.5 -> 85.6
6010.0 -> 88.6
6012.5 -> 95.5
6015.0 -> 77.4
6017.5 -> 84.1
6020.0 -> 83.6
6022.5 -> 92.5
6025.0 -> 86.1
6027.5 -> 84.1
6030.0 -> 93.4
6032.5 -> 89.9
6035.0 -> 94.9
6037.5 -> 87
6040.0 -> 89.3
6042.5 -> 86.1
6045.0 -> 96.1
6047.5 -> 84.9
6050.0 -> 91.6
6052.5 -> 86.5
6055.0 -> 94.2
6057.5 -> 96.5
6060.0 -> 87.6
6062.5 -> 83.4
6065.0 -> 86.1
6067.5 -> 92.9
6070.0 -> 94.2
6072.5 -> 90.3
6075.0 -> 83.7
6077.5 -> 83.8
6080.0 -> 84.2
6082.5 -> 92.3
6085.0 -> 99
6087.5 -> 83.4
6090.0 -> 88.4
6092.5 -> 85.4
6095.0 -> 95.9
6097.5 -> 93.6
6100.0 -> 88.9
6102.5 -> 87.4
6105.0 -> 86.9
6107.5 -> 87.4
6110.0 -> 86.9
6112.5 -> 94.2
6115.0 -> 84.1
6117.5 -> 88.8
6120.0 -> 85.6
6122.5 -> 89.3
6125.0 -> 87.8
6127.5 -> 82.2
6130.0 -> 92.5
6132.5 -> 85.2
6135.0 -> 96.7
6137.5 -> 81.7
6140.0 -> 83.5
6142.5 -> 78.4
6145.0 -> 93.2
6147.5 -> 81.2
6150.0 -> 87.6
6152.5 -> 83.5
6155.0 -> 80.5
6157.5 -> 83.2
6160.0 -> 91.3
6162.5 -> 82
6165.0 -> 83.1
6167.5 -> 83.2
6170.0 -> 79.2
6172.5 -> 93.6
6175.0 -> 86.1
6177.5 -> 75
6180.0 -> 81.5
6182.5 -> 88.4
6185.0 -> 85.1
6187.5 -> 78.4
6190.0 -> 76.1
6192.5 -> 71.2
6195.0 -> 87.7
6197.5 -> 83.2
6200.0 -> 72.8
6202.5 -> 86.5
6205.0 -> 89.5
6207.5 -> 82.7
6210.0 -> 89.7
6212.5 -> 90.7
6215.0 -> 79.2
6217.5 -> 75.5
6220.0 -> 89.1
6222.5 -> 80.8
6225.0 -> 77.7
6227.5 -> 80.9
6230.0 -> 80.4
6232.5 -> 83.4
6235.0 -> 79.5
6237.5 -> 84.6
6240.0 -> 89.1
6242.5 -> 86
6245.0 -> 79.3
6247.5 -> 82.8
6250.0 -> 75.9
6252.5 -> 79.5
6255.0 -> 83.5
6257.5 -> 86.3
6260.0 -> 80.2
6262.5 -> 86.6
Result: 0.6 angstrom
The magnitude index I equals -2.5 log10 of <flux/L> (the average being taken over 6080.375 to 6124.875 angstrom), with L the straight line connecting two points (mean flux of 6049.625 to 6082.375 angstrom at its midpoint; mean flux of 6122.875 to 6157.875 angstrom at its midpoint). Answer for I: -0.02 mag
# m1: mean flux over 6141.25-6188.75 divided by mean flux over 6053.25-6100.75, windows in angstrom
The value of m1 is 0.9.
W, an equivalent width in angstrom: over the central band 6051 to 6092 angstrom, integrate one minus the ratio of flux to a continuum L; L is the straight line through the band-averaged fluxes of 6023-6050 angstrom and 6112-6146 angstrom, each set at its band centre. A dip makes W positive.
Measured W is -0.3 angstrom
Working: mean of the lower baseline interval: 89.4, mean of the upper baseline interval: 87.2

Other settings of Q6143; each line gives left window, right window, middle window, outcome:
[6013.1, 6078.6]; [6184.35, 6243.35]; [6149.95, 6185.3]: 0.0 angstrom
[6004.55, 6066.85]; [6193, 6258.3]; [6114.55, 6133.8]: -0.3 angstrom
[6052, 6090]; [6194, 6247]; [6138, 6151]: 0.3 angstrom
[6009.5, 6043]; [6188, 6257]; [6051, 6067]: -0.4 angstrom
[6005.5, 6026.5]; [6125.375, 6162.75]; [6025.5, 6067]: -1.4 angstrom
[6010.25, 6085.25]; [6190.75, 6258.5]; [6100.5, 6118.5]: -0.3 angstrom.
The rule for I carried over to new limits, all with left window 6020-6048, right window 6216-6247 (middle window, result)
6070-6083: 0.01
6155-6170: 0.01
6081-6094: -0.03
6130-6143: -0.01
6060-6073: -0.01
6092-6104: -0.04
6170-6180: 0.01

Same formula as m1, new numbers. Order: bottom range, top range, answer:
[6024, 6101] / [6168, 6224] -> 0.93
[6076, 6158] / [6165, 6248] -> 0.95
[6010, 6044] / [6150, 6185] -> 0.95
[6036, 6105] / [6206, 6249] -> 0.93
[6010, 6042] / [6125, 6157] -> 0.97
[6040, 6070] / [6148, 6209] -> 0.92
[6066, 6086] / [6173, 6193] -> 0.90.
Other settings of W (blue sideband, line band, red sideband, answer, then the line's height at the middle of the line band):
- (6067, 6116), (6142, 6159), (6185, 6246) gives 0.3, 85.9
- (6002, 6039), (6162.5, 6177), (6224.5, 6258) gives 0.0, 84.3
